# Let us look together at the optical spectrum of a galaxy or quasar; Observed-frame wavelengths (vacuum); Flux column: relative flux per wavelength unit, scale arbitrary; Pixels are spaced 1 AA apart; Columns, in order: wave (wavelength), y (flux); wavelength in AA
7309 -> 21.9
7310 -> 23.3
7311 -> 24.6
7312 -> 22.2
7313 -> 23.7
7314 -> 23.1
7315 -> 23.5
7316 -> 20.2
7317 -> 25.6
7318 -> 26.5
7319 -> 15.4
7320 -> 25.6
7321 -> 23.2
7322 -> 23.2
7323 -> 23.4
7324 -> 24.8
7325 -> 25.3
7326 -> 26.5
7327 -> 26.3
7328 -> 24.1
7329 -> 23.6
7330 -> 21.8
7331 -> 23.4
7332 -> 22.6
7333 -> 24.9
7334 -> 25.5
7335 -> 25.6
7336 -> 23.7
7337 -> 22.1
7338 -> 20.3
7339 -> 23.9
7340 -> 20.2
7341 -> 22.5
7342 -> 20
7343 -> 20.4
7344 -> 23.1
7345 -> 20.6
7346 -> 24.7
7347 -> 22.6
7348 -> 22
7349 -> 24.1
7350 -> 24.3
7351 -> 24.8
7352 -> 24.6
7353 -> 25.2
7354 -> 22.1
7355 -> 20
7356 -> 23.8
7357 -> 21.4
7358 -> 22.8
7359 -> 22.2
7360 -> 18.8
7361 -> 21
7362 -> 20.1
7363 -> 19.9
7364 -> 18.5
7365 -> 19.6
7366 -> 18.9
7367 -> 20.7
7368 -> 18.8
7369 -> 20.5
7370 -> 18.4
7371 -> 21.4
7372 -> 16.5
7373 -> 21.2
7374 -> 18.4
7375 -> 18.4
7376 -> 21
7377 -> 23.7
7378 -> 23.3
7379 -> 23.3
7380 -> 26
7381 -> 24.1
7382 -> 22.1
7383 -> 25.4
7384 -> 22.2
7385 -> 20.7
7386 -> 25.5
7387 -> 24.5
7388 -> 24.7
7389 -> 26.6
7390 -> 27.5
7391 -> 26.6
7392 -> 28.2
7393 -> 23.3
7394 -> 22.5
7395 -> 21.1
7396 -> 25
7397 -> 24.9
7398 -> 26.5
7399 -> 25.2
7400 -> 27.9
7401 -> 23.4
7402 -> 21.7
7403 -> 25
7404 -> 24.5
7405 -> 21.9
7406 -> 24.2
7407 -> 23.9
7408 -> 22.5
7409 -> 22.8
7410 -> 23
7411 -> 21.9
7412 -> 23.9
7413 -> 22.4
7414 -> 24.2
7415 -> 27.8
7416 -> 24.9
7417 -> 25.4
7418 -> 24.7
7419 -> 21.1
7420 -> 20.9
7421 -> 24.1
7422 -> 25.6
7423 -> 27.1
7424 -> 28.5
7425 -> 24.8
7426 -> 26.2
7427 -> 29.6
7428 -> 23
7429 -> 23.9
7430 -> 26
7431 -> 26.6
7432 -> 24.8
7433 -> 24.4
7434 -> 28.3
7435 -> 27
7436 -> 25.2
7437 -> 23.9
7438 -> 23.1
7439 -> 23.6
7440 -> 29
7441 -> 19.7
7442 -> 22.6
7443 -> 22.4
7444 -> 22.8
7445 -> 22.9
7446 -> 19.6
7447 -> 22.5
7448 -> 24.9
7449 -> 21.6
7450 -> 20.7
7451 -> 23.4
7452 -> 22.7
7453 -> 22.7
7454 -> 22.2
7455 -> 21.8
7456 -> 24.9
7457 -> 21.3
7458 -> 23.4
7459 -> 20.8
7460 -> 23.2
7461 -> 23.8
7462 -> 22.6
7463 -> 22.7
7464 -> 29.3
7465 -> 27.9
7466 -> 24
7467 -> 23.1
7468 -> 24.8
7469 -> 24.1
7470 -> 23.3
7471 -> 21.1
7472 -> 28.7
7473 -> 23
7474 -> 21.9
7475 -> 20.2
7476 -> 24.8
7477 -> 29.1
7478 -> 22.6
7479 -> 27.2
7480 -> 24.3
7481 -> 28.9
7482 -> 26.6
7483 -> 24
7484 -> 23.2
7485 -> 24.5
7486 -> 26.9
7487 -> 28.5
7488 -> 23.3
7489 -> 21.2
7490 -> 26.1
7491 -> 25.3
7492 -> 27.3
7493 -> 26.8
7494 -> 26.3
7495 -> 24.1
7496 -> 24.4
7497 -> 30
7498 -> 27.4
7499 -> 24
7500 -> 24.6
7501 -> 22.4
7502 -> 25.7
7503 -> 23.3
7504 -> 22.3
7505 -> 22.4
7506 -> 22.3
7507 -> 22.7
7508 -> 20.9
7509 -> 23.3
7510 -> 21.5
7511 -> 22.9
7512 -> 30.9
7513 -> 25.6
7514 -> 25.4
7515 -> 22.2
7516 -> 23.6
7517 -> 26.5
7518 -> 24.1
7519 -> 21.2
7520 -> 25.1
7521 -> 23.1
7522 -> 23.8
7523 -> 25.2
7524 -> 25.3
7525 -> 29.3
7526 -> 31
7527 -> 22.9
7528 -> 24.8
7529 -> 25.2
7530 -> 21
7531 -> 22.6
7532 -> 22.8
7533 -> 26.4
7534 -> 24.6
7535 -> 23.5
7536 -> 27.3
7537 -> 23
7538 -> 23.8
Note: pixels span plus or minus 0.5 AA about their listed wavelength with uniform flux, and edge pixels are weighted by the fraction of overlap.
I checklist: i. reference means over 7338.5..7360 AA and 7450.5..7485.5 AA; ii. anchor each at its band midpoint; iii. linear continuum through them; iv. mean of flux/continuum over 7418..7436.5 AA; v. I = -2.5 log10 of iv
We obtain -0.081 mag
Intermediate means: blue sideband 22.5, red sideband 24.1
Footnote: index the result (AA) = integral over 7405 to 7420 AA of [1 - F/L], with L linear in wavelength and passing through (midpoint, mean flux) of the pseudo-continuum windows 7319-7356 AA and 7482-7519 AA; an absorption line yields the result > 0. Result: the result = 0.2 AA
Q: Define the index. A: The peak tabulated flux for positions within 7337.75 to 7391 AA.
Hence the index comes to 27.5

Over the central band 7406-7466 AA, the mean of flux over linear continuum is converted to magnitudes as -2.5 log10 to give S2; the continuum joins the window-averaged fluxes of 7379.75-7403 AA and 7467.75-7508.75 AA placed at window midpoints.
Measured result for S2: 0.03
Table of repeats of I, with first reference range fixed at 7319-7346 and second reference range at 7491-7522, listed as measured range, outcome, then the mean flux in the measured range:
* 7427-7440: -0.06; 25.3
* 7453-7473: 0.01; 23.8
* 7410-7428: -0.04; 24.8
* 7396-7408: -0.03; 24.4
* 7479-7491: -0.05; 25.3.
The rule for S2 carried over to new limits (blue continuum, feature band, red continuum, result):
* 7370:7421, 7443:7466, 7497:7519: 0.03 mag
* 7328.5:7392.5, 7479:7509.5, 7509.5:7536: -0.02 mag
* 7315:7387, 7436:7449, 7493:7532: 0.02 mag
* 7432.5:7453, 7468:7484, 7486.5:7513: -0.02 mag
